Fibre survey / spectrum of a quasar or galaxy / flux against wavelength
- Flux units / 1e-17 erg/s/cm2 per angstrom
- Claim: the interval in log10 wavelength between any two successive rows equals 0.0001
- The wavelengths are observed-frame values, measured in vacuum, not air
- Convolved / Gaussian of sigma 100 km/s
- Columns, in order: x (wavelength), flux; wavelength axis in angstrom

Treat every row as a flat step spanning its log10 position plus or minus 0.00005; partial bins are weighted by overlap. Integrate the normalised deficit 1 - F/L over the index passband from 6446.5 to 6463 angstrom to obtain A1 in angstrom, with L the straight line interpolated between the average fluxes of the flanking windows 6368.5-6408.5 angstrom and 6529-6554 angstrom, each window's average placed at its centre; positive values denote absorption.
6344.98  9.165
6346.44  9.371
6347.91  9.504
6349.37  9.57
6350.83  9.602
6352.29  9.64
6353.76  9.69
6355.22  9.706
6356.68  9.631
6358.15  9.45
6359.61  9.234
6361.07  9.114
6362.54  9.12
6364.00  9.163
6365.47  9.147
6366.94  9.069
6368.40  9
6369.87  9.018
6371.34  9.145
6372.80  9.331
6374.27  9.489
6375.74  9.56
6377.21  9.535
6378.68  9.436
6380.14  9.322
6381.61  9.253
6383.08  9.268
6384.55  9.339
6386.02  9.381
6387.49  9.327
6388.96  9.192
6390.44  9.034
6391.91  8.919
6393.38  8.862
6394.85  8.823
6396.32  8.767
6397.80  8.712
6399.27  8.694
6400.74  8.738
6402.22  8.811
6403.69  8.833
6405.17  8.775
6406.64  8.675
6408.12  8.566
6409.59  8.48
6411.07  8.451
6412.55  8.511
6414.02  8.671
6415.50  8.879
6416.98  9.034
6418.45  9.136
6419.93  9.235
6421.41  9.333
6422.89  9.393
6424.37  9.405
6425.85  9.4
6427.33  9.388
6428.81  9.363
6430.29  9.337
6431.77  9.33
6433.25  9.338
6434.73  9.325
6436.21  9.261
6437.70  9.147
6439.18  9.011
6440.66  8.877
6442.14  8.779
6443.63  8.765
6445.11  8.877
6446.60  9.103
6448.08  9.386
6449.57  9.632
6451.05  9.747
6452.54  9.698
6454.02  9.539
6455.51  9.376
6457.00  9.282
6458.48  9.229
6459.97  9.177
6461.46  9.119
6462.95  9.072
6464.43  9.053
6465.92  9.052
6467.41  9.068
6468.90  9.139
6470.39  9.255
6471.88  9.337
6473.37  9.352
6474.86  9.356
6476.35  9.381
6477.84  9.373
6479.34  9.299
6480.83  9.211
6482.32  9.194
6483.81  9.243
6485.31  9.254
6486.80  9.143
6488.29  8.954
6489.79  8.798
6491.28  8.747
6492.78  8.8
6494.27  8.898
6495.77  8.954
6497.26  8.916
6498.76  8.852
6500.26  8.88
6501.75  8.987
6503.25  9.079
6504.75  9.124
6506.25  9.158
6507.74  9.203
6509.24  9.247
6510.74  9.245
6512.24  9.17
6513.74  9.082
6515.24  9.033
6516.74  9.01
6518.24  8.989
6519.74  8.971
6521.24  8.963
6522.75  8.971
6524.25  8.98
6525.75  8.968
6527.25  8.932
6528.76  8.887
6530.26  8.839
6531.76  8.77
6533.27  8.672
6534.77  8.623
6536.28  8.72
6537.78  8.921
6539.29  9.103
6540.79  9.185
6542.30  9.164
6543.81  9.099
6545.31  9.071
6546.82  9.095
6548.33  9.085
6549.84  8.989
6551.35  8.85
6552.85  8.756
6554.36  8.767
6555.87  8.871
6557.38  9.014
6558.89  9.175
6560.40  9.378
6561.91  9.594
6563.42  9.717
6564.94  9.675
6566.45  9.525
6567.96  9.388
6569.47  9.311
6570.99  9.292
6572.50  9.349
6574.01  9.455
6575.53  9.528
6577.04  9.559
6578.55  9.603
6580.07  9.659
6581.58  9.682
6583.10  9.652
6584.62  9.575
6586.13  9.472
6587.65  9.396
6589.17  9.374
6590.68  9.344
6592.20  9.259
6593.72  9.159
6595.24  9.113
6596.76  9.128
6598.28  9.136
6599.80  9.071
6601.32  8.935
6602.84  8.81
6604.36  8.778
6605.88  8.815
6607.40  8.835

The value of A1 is -0.7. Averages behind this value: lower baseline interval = 9.07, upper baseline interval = 8.93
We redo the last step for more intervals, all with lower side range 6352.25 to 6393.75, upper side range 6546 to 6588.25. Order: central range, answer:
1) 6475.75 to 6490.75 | 0.2 angstrom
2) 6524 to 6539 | 0.8 angstrom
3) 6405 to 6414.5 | 0.7 angstrom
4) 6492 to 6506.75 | 0.6 angstrom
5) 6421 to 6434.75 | -0.1 angstrom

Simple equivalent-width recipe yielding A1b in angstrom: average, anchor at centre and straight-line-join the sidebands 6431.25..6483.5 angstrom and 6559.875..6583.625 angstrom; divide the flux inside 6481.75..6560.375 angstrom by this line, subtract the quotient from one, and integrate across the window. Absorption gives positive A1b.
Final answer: 3.4 angstrom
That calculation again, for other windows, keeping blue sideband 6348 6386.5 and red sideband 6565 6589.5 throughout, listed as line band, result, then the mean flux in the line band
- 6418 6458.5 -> 0.55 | 9.28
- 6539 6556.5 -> 0.88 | 9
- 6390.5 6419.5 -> 1.91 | 8.77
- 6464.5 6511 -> 1.61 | 9.11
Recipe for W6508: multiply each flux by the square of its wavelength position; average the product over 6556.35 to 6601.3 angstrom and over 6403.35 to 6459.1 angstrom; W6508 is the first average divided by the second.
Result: 1.08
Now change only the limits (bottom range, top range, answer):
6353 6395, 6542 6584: 1.06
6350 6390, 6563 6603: 1.07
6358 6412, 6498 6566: 1.05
